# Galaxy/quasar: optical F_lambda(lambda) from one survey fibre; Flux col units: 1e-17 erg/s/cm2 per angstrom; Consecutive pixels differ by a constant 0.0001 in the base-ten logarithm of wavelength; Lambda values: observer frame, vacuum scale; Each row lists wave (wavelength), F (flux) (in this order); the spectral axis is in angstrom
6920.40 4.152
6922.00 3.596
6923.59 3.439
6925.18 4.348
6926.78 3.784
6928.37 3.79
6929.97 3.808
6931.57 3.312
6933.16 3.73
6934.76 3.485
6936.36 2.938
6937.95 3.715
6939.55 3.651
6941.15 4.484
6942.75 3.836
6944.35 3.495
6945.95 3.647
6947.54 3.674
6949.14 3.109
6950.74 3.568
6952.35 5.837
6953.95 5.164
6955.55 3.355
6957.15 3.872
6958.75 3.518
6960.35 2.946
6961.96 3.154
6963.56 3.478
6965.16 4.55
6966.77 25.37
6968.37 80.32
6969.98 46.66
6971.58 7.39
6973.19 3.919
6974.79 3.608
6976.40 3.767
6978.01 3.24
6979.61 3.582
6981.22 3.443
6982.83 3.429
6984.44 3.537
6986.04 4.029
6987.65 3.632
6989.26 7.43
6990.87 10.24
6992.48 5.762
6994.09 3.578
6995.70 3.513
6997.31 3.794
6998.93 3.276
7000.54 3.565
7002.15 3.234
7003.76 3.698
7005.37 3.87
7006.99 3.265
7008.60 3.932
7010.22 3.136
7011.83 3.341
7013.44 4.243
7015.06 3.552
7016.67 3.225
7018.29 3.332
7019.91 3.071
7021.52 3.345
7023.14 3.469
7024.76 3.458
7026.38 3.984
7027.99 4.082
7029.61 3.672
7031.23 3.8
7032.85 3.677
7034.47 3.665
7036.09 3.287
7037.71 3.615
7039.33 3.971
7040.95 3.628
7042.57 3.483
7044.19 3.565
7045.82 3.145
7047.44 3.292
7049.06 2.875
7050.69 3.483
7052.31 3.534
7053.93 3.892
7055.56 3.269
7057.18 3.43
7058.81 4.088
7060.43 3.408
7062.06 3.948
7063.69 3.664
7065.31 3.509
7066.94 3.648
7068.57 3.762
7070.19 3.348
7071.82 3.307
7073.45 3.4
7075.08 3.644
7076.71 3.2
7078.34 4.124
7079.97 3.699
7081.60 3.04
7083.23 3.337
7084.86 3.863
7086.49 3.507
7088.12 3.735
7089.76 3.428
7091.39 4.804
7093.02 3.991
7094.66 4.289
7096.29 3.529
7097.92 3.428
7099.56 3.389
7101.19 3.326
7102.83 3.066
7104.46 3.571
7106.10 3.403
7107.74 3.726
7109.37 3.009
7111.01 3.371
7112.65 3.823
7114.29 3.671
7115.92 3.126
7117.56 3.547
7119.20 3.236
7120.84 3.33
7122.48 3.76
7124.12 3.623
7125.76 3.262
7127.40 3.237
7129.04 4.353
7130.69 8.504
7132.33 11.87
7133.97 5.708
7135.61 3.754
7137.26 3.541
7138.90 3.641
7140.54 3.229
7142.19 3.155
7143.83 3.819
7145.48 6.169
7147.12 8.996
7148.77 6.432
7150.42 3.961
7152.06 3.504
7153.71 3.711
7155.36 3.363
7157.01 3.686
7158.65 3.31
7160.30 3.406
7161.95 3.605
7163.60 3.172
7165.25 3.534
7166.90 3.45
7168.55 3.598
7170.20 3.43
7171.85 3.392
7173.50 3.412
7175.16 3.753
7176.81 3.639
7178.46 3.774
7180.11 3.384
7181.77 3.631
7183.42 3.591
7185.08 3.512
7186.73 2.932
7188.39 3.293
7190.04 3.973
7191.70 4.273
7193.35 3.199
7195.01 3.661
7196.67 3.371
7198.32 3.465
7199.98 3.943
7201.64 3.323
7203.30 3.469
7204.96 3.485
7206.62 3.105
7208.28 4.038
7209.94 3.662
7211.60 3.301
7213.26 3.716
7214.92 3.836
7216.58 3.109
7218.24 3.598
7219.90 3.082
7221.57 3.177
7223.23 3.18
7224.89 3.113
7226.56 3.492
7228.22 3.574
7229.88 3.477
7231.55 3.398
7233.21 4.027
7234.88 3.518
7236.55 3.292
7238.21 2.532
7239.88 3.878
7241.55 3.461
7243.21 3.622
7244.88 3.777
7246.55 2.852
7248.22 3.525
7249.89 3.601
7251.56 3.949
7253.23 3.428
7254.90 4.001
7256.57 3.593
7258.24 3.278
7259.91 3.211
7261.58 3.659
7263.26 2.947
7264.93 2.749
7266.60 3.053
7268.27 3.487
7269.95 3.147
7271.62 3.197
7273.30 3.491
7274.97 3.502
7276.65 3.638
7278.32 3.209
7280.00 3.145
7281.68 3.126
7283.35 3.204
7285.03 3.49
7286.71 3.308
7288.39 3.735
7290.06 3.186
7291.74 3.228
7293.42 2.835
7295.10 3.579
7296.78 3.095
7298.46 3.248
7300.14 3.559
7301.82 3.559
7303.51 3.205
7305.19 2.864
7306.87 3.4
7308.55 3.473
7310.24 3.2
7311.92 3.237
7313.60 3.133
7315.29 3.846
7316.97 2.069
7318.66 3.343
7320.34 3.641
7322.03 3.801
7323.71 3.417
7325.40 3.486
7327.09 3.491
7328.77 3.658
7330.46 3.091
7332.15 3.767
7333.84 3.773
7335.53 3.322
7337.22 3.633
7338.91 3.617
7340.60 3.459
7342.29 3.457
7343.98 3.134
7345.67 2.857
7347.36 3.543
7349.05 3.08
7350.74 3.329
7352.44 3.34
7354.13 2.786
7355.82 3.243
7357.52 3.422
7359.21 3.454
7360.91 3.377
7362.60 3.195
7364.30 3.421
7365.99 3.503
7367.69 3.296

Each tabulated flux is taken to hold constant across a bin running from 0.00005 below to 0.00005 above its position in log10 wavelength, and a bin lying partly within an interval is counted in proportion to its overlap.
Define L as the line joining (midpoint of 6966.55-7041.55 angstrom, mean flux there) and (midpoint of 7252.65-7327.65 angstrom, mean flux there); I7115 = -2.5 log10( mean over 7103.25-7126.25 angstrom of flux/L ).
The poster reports 0.495 mag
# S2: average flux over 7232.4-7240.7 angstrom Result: 3.45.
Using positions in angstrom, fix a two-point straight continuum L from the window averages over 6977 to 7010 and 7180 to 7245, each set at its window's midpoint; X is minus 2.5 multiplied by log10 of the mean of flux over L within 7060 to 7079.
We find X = 0.10 mag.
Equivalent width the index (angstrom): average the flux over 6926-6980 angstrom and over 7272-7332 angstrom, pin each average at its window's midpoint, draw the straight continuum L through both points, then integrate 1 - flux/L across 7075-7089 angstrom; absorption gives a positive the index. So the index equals 6.1 angstrom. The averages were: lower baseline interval 8.04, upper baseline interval 3.33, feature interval 3.57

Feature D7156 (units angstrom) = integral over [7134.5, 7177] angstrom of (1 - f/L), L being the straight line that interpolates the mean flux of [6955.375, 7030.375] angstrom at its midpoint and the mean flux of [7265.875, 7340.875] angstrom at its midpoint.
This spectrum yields 9.3 angstrom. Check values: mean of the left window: 6.95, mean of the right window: 3.35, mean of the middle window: 3.96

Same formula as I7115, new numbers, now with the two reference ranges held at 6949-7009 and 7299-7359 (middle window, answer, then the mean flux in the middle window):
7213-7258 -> 0.296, 3.47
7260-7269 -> 0.300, 3.18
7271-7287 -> 0.198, 3.33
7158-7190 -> 0.471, 3.48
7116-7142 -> 0.303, 4.5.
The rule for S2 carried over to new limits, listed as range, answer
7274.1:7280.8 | 3.38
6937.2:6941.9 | 3.94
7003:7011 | 3.58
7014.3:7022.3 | 3.31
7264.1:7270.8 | 3.11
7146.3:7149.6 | 7.7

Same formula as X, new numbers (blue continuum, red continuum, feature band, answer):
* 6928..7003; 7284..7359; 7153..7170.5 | 0.39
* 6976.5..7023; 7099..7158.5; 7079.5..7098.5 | 0.12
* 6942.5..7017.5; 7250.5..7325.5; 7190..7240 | 0.21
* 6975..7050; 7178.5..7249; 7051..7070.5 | 0.03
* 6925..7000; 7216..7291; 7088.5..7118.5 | 0.42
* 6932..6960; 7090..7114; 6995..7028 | 0.06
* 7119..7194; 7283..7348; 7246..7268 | 0.08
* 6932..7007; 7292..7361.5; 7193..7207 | 0.32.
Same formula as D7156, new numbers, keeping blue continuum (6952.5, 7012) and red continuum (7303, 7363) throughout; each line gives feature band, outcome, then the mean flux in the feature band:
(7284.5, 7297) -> 1.9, 3.31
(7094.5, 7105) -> 4.8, 3.47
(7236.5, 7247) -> 2.7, 3.37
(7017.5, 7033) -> 7.9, 3.59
